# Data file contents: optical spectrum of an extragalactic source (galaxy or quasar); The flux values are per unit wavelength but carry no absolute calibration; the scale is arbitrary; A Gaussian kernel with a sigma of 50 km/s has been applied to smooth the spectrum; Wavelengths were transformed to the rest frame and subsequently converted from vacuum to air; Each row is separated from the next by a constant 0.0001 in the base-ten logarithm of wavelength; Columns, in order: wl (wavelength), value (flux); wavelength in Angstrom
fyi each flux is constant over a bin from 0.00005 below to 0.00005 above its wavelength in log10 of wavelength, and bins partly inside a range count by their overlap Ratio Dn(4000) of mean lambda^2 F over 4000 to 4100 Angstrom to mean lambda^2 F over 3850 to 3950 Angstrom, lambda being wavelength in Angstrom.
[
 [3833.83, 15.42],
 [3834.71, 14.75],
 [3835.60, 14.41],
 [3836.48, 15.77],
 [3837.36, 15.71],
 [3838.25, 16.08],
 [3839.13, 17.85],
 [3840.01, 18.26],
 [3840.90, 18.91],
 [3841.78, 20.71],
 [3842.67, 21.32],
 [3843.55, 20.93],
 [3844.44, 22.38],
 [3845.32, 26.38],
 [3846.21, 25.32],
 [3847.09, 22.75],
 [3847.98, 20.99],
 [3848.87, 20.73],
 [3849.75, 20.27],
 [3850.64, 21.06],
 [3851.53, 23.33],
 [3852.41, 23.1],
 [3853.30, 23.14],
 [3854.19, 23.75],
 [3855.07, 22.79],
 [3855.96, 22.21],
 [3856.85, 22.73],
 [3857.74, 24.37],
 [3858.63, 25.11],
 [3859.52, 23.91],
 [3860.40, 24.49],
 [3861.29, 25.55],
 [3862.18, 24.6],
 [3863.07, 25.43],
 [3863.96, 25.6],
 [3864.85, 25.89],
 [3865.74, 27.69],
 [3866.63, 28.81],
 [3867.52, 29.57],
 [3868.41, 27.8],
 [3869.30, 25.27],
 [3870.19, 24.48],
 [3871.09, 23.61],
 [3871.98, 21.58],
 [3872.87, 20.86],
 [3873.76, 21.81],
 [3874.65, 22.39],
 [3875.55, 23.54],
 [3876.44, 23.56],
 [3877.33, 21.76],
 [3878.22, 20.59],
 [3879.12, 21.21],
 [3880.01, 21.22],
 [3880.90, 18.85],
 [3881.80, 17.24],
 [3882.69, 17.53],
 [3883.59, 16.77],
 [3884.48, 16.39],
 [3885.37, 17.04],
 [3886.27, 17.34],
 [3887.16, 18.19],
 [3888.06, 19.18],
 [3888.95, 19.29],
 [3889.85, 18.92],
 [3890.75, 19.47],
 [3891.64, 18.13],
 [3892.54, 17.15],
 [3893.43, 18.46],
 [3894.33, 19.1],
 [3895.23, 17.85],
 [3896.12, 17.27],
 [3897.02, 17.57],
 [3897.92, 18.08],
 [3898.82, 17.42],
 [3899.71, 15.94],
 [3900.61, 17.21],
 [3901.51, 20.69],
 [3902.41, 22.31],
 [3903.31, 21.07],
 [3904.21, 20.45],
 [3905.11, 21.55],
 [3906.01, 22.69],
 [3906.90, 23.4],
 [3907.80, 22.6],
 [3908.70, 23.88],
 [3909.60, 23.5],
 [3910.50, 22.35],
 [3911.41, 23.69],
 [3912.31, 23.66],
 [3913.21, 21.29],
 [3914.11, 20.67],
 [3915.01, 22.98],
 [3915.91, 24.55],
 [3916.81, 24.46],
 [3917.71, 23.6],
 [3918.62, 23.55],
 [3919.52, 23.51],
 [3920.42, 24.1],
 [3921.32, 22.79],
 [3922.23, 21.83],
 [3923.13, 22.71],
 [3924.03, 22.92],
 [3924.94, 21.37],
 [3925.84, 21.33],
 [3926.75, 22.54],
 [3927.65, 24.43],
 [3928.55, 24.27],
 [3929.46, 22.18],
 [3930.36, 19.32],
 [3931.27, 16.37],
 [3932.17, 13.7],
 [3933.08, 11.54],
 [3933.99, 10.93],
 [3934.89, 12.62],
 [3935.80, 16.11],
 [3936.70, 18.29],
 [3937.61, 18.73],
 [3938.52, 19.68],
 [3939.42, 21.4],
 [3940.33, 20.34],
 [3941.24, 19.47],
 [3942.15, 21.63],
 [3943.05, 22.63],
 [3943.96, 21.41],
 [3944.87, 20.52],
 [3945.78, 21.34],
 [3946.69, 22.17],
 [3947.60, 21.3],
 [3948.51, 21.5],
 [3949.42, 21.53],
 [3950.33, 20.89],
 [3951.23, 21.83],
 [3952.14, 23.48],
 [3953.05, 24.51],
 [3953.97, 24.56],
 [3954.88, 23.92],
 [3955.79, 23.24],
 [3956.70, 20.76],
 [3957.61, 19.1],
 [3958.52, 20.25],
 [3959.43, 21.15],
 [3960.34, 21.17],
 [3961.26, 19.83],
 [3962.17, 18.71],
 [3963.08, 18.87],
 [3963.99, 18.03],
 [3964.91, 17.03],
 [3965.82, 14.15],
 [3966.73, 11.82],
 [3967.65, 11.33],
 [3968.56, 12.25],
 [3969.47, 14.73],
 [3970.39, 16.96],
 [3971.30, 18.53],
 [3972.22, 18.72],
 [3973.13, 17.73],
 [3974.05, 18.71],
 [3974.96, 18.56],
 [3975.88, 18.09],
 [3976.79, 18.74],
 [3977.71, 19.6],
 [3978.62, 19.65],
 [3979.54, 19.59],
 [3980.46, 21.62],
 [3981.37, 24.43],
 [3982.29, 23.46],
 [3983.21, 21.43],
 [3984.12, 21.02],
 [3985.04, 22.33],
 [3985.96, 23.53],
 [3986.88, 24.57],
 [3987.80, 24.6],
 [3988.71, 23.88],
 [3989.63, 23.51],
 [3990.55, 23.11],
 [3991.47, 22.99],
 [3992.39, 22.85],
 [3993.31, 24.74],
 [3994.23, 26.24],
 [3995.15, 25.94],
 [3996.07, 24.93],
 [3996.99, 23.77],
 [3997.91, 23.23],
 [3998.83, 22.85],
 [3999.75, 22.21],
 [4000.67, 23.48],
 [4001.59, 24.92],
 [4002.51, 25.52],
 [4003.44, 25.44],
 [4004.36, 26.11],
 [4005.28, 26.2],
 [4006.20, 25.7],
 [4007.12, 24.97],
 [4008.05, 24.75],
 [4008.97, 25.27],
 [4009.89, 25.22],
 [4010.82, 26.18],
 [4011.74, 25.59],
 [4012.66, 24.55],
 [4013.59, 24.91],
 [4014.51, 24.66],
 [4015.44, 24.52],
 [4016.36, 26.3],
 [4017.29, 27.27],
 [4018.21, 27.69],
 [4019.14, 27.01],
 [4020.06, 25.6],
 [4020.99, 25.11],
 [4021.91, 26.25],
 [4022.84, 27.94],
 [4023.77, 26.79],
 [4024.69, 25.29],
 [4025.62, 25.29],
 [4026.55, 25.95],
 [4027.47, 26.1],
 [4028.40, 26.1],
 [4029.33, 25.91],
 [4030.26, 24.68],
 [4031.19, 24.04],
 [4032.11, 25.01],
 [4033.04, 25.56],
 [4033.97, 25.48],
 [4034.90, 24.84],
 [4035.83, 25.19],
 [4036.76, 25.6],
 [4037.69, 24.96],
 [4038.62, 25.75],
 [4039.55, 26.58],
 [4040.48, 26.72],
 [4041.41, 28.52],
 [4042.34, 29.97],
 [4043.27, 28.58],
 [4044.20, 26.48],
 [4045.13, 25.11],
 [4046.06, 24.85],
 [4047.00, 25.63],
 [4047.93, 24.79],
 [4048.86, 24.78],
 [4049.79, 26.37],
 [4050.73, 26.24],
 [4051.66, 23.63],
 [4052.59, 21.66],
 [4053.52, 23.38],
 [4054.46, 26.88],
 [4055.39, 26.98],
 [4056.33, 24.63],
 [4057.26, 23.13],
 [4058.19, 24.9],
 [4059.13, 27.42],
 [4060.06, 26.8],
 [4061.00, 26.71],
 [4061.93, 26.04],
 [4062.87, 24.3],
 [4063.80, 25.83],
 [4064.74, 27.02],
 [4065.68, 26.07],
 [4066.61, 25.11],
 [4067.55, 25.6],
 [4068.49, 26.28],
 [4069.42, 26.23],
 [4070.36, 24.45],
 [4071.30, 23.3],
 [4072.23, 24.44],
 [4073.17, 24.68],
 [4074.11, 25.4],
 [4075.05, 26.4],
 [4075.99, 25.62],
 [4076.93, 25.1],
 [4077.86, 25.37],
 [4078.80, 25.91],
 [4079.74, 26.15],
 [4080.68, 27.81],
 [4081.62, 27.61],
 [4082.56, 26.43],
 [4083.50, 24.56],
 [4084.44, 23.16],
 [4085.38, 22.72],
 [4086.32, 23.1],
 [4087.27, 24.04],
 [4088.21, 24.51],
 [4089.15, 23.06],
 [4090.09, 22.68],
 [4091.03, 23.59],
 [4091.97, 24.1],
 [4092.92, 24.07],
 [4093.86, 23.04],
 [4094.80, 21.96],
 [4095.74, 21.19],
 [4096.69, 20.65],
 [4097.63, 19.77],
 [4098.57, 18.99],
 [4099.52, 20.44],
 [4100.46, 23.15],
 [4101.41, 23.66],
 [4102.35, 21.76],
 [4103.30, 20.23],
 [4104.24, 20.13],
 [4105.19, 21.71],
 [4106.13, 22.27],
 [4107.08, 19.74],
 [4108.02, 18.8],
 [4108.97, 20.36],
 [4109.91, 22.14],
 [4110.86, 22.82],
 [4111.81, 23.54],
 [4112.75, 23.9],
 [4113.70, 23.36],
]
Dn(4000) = 1.27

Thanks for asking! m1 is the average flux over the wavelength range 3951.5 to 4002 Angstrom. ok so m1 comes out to 20.9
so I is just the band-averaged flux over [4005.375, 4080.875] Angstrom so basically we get 25.7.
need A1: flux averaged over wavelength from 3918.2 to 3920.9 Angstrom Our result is 23.8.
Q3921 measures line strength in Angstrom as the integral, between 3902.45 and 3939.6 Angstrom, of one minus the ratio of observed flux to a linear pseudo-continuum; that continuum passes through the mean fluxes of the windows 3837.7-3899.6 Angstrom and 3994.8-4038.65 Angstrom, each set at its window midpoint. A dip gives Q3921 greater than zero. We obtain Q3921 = 2.9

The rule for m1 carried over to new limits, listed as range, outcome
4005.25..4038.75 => 25.6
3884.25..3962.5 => 20.5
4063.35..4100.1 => 24.3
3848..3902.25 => 21.4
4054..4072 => 25.7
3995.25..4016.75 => 24.9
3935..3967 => 20.3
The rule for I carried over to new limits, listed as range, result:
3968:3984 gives 19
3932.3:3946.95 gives 18.5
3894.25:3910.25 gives 20.2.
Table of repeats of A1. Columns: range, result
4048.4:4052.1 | 25.3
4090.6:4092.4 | 23.9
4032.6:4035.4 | 25.3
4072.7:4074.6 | 25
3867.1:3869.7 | 27.6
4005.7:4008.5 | 25.1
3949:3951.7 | 21.5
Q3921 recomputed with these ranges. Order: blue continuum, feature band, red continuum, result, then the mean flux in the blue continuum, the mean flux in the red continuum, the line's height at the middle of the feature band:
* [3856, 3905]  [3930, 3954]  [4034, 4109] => 3.1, 21.3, 24.5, 22.3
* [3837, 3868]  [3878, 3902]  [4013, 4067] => 5.3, 22.9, 25.8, 23.5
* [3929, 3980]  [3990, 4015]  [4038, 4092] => -3.4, 18.9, 25.4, 21.8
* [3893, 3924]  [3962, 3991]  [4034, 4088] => 4.9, 21.4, 25.5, 23.2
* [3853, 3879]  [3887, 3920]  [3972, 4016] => 4.4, 24.2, 23.3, 23.9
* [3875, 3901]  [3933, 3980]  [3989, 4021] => 6.8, 18.7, 24.9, 22.4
